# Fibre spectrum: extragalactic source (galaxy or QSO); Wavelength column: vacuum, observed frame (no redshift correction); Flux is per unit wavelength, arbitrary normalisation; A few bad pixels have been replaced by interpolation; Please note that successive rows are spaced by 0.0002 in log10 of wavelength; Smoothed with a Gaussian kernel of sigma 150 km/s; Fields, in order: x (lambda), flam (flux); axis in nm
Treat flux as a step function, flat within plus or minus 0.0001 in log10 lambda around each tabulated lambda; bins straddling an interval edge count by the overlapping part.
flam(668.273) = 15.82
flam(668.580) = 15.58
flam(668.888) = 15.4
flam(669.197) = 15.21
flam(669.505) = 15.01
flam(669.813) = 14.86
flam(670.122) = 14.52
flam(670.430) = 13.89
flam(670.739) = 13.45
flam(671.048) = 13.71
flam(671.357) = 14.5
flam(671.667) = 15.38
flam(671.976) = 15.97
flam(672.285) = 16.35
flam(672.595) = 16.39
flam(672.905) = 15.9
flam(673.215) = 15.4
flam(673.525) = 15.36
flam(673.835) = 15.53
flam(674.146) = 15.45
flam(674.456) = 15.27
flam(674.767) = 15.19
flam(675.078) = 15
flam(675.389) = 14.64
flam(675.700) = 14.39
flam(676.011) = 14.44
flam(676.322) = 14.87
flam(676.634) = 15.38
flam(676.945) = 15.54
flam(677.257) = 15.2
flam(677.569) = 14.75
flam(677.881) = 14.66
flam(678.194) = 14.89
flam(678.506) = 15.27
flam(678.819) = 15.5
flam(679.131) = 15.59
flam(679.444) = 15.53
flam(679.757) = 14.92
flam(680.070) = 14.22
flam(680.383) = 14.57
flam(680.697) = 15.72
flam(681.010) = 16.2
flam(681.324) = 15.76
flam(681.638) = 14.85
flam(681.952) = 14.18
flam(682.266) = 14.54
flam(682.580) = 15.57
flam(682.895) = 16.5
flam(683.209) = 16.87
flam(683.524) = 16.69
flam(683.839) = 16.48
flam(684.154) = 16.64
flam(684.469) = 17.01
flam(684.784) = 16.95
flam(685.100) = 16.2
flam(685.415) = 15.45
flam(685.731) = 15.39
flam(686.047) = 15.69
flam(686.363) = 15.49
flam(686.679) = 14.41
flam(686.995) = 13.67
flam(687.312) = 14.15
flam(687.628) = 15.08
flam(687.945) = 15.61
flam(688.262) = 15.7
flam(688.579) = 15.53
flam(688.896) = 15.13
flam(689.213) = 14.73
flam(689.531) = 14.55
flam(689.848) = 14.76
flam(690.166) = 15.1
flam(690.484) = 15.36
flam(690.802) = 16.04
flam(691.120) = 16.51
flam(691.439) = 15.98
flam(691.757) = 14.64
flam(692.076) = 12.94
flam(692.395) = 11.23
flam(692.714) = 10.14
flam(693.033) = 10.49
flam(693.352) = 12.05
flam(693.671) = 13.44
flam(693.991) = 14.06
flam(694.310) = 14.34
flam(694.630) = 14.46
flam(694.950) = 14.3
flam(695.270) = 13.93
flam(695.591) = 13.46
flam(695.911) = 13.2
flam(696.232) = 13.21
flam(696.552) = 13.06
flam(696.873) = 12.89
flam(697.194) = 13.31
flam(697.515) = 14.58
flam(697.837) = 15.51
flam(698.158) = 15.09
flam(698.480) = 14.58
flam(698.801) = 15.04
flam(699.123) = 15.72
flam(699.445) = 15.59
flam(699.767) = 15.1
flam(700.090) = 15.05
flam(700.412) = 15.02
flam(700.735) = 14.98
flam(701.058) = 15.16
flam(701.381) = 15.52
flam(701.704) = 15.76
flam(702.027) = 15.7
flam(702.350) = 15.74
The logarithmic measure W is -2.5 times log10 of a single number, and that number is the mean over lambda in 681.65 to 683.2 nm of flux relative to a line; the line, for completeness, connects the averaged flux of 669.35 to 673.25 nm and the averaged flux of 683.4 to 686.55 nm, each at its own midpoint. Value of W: 0.04 mag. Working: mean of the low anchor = 15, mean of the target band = 15.3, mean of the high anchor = 16.2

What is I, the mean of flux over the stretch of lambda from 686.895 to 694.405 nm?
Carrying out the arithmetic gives 14.2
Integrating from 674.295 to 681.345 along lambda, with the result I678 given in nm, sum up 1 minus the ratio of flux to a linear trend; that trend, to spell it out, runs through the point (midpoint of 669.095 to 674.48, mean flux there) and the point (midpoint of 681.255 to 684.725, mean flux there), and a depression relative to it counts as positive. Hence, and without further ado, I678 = 0.21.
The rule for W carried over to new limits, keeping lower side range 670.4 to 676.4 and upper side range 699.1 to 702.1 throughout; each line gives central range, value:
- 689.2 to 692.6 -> 0.04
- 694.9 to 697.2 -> 0.14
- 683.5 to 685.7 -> -0.08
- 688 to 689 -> -0.02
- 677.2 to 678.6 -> 0.01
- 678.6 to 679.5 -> -0.03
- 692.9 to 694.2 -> 0.21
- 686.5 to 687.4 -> 0.08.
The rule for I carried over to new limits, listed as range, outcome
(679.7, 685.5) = 15.8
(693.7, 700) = 14.3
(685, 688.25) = 15.1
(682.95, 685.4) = 16.6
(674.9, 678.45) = 14.9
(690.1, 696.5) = 13.7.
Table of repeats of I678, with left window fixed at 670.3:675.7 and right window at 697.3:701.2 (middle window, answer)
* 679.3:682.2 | 0.01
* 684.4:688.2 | -0.07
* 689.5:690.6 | 0.01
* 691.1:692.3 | 0.04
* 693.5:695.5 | 0.14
